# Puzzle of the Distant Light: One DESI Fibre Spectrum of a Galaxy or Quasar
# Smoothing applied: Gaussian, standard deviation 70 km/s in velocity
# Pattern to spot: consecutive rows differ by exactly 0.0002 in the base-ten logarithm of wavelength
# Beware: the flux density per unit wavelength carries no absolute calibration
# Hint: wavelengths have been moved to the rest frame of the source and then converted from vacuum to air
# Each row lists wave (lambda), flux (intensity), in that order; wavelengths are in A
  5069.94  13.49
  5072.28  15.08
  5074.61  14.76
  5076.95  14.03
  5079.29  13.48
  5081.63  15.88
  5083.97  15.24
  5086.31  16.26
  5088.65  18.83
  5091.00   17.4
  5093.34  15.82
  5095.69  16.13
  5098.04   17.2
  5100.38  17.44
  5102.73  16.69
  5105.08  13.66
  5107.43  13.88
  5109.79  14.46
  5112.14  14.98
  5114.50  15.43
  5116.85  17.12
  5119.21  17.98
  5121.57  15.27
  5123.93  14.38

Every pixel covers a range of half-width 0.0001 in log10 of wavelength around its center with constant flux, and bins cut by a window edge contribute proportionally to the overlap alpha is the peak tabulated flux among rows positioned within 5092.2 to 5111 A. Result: 17.44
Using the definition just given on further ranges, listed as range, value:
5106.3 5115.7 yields 15.43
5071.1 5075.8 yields 15.08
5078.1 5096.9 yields 18.83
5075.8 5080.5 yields 14.03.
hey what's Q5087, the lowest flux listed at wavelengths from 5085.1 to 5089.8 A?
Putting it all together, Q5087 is 16.26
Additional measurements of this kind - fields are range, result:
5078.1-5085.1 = 13.48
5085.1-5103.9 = 15.82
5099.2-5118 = 13.66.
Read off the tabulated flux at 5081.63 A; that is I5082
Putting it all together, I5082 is 15.88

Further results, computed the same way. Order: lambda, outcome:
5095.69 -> 16.13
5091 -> 17.4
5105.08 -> 13.66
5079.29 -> 13.48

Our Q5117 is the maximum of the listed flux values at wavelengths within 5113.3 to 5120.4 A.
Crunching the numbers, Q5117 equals 17.98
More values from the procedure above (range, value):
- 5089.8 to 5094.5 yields 17.4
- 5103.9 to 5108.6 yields 13.88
